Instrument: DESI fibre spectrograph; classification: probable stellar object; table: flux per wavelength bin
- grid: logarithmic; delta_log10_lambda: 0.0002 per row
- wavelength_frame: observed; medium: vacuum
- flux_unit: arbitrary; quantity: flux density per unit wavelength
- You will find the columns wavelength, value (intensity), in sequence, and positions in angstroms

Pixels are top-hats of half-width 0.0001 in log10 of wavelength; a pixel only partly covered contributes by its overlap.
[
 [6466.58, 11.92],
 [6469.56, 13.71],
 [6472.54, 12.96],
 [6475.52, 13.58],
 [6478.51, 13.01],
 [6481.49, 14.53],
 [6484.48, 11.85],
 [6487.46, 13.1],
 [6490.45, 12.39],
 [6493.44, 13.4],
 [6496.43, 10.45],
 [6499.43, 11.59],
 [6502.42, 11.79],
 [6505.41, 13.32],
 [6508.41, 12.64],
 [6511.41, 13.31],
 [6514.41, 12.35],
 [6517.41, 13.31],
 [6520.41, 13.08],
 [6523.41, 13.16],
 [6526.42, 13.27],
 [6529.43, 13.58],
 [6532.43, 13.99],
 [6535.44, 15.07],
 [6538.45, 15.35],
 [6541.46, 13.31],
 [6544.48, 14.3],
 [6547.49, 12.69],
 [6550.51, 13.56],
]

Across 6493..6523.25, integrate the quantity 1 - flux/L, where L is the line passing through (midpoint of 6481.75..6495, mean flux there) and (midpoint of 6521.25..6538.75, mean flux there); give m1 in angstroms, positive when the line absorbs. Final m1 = 1.93 angstroms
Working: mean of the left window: 12.8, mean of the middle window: 12.5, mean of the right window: 13.9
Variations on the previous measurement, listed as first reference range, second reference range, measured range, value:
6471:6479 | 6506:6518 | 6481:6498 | 0.75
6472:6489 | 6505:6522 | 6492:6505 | 1.14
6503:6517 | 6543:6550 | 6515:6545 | -1.28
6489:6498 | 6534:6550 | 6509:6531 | 0.07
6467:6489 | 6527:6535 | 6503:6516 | 0.74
